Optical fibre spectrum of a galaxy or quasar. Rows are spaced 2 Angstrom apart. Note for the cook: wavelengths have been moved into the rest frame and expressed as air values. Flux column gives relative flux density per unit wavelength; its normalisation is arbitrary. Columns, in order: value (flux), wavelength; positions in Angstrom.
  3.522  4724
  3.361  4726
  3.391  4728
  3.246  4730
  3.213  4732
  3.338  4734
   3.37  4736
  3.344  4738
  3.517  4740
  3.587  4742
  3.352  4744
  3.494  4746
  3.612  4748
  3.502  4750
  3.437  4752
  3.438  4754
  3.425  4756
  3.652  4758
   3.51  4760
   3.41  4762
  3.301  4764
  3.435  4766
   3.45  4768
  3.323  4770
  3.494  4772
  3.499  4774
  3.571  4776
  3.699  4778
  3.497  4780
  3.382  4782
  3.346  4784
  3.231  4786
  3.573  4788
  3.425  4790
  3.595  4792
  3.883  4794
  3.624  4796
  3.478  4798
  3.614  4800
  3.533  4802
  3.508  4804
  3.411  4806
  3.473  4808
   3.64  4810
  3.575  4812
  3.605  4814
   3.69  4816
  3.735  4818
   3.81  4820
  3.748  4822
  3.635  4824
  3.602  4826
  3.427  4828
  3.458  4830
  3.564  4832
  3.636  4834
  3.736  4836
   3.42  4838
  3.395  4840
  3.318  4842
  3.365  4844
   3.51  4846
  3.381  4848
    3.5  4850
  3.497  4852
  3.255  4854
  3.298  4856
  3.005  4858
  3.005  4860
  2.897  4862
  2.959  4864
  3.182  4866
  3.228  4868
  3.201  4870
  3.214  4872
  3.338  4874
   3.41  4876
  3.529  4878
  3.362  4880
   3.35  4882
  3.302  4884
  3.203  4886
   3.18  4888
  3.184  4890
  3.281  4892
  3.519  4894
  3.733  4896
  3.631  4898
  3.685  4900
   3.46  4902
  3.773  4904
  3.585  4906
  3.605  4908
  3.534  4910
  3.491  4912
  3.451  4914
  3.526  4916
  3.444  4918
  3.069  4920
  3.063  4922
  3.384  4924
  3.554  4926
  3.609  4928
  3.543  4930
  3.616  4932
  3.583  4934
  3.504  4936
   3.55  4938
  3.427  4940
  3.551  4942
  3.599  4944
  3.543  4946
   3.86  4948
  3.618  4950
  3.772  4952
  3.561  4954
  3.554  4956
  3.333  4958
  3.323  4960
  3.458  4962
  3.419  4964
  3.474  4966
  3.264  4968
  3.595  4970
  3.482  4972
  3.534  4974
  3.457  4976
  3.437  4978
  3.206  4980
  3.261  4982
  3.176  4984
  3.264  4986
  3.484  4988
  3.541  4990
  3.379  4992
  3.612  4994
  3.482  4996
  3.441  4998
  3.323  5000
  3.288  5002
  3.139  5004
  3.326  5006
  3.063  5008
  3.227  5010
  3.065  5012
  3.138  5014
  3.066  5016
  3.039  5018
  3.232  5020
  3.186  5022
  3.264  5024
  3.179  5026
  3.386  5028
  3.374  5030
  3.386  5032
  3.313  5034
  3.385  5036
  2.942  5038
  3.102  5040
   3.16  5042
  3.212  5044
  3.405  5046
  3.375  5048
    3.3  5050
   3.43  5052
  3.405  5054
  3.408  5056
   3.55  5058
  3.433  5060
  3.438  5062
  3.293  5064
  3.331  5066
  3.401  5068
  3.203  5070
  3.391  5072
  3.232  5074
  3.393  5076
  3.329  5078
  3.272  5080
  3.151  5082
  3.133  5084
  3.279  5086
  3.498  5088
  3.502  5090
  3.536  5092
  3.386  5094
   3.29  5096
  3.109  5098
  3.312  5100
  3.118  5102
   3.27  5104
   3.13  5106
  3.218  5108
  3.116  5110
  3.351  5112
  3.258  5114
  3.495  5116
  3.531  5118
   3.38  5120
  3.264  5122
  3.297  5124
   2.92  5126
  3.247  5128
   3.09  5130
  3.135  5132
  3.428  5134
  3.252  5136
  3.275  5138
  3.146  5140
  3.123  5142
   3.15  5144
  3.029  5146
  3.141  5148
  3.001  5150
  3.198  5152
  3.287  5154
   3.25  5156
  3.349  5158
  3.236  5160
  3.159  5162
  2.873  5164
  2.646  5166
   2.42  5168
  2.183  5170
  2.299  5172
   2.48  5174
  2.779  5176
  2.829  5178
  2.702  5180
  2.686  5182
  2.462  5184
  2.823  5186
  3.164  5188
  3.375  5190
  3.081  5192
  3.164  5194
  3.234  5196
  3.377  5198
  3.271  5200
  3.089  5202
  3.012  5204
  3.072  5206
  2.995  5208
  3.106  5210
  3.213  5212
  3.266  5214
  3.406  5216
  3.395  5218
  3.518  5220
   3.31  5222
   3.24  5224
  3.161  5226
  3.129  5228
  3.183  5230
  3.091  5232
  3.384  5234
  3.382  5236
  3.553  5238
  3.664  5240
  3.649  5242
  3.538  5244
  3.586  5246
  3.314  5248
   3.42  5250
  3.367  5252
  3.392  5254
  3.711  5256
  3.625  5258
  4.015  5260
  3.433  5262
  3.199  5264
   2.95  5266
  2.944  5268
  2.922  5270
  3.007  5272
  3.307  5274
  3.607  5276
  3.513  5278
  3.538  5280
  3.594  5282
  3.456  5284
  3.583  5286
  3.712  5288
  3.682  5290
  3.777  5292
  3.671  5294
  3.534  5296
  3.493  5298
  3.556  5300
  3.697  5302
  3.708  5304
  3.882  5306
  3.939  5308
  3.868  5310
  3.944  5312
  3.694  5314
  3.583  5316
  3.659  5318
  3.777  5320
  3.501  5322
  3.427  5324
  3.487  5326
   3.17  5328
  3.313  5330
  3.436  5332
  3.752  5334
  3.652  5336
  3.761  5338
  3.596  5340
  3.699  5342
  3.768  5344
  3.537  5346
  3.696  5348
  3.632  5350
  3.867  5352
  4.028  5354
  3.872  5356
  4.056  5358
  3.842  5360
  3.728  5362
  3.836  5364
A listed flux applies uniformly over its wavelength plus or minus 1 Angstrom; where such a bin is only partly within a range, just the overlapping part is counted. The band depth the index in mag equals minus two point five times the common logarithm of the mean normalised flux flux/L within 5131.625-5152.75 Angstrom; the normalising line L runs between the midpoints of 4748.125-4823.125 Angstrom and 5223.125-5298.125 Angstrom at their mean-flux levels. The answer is 0.09 mag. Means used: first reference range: 3.53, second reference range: 3.43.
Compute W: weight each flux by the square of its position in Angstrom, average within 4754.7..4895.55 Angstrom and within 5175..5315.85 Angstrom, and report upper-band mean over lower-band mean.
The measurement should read 1.16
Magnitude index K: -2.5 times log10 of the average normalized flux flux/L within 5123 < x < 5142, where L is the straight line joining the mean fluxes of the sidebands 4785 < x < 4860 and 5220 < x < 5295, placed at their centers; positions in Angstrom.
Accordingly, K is 0.08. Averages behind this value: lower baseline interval 3.51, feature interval 3.19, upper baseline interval 3.42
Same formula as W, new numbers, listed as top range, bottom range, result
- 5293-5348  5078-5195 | 1.25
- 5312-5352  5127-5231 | 1.25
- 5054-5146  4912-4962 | 1.00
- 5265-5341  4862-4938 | 1.22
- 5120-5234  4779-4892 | 1.03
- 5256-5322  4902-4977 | 1.16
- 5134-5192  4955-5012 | 0.94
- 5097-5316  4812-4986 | 1.07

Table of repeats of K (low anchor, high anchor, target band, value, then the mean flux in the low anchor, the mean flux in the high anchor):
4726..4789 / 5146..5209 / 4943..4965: -0.108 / 3.44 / 2.96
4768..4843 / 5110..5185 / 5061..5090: -0.058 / 3.54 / 3.04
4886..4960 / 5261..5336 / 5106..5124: 0.064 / 3.5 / 3.52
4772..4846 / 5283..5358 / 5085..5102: 0.082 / 3.55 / 3.66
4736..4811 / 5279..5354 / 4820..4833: -0.026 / 3.49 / 3.64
